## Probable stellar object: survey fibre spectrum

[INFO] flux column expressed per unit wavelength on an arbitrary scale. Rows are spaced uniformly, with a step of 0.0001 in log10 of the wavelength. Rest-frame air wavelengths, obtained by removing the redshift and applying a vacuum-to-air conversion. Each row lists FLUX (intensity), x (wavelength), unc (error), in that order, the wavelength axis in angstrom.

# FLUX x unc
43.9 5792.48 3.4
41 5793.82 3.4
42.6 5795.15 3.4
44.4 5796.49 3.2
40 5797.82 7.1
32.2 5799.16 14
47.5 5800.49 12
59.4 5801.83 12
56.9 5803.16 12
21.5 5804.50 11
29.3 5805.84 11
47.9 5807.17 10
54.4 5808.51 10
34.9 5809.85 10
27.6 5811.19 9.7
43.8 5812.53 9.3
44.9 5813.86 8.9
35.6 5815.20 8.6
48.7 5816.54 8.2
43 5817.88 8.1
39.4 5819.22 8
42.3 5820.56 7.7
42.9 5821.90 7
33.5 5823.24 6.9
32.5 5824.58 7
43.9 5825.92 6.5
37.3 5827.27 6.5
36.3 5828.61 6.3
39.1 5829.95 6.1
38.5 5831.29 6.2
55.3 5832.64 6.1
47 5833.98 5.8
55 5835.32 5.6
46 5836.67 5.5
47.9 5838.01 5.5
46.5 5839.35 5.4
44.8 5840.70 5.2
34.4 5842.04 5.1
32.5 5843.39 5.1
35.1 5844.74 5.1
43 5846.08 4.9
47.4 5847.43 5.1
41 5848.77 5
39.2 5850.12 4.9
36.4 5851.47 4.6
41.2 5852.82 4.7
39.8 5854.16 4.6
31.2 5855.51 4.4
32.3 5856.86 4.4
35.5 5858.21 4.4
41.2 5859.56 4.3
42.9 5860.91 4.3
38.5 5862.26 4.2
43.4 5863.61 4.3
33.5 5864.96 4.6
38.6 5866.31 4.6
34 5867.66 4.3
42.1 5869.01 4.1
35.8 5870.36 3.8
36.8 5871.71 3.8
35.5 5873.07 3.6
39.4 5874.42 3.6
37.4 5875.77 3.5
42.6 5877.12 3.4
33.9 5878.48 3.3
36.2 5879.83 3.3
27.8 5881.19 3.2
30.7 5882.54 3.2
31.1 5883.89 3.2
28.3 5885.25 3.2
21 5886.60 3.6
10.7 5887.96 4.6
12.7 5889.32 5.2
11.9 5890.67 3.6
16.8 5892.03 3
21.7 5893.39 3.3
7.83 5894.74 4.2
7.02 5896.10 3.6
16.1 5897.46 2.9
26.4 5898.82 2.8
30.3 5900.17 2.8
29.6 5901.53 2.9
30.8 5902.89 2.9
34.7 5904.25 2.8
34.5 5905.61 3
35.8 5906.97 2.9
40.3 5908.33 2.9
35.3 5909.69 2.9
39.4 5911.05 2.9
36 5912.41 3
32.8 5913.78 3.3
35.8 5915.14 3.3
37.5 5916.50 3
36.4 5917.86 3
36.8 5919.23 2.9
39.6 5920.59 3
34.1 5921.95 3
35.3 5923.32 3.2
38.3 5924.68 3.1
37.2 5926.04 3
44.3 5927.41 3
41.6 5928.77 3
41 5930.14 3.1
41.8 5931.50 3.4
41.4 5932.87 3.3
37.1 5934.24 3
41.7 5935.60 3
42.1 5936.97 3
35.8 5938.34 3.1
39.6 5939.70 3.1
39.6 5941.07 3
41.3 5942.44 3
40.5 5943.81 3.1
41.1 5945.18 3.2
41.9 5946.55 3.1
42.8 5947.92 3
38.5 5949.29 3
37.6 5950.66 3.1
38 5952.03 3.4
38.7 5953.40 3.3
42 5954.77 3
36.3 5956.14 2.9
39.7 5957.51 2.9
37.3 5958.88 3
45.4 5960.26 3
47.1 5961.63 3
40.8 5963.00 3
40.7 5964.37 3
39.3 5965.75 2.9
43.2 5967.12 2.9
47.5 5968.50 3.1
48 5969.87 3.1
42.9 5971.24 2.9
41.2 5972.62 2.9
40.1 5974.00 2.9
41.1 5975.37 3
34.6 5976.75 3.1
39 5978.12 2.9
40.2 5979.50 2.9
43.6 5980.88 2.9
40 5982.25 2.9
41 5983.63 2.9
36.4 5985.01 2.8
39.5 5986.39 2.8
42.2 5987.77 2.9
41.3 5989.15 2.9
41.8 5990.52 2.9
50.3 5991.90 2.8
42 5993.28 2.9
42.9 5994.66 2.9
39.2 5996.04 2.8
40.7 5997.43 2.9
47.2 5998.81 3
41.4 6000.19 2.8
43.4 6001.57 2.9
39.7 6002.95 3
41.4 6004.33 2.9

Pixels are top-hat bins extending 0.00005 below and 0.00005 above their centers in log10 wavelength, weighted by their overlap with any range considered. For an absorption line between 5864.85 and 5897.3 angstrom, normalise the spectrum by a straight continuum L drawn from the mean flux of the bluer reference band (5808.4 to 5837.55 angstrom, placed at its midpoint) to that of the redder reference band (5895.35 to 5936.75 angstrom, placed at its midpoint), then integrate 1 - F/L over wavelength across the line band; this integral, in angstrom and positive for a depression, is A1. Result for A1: 8.6 angstrom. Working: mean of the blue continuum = 41.7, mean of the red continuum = 35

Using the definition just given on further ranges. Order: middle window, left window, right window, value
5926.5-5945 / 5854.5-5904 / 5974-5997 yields -2.51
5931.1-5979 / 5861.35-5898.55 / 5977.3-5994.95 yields -3.89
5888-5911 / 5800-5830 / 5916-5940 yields 8.70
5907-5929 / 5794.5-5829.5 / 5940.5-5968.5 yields 1.82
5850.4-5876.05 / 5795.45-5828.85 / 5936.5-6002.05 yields 2.06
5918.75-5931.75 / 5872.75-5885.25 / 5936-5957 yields -0.28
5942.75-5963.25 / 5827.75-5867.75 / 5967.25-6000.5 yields 0.53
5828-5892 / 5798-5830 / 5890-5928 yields -0.88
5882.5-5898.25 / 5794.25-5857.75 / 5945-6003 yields 9.06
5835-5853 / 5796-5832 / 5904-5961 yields -0.79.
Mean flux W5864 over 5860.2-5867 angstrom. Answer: 39.4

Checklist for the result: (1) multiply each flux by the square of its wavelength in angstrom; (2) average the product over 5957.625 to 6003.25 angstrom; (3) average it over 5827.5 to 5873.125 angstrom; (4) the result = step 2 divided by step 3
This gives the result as 1.09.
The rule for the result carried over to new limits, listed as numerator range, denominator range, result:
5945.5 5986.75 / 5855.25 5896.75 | 1.39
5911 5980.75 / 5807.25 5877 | 1.03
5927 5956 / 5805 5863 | 1.03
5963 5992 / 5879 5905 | 1.87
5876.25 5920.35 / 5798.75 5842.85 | 0.70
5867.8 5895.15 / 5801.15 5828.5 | 0.71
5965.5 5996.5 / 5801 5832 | 1.08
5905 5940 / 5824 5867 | 0.97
